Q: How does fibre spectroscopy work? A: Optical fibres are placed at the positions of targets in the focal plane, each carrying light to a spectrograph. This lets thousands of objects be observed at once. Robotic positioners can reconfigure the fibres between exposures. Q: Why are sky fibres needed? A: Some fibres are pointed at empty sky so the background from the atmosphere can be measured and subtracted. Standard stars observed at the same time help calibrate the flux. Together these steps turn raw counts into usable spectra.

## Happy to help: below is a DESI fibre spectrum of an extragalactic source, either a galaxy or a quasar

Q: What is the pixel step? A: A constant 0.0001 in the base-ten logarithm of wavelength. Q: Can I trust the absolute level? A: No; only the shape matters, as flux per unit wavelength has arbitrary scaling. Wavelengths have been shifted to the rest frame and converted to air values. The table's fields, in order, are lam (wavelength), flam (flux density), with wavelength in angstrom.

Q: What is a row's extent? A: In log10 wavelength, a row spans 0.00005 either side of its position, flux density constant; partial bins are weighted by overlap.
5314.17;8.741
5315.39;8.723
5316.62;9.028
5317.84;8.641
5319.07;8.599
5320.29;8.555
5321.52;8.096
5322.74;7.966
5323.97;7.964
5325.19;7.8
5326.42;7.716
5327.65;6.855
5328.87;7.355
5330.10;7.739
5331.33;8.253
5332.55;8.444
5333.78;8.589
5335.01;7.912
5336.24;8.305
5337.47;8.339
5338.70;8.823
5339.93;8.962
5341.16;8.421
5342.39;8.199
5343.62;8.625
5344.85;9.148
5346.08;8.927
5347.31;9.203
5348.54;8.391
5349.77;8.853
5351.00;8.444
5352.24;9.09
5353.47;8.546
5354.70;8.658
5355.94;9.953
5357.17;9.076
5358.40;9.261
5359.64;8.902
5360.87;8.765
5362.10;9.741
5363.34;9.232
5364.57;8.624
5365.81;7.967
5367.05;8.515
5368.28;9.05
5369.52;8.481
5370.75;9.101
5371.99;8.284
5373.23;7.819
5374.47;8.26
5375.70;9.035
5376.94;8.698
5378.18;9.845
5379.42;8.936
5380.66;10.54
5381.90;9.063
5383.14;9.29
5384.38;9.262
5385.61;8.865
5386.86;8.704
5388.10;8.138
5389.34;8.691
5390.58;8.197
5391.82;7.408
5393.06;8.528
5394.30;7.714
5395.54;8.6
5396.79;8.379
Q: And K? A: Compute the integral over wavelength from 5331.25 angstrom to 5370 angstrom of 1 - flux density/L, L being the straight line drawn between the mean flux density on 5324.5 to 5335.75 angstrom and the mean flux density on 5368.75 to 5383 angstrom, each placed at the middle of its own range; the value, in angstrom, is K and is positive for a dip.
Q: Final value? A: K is -1.9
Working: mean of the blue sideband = 7.86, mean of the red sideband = 8.93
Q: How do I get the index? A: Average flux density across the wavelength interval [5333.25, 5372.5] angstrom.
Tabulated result 8.76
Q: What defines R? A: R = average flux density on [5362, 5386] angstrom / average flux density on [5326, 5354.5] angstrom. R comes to 1.06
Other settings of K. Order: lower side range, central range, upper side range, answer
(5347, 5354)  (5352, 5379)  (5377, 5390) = 0.1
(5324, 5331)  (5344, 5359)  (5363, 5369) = -1.3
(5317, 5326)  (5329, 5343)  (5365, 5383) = 0.1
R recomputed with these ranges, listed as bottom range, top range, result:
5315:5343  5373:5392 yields 1.08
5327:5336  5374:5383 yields 1.17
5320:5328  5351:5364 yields 1.16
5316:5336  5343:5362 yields 1.11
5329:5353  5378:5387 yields 1.09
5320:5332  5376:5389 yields 1.17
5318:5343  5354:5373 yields 1.09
